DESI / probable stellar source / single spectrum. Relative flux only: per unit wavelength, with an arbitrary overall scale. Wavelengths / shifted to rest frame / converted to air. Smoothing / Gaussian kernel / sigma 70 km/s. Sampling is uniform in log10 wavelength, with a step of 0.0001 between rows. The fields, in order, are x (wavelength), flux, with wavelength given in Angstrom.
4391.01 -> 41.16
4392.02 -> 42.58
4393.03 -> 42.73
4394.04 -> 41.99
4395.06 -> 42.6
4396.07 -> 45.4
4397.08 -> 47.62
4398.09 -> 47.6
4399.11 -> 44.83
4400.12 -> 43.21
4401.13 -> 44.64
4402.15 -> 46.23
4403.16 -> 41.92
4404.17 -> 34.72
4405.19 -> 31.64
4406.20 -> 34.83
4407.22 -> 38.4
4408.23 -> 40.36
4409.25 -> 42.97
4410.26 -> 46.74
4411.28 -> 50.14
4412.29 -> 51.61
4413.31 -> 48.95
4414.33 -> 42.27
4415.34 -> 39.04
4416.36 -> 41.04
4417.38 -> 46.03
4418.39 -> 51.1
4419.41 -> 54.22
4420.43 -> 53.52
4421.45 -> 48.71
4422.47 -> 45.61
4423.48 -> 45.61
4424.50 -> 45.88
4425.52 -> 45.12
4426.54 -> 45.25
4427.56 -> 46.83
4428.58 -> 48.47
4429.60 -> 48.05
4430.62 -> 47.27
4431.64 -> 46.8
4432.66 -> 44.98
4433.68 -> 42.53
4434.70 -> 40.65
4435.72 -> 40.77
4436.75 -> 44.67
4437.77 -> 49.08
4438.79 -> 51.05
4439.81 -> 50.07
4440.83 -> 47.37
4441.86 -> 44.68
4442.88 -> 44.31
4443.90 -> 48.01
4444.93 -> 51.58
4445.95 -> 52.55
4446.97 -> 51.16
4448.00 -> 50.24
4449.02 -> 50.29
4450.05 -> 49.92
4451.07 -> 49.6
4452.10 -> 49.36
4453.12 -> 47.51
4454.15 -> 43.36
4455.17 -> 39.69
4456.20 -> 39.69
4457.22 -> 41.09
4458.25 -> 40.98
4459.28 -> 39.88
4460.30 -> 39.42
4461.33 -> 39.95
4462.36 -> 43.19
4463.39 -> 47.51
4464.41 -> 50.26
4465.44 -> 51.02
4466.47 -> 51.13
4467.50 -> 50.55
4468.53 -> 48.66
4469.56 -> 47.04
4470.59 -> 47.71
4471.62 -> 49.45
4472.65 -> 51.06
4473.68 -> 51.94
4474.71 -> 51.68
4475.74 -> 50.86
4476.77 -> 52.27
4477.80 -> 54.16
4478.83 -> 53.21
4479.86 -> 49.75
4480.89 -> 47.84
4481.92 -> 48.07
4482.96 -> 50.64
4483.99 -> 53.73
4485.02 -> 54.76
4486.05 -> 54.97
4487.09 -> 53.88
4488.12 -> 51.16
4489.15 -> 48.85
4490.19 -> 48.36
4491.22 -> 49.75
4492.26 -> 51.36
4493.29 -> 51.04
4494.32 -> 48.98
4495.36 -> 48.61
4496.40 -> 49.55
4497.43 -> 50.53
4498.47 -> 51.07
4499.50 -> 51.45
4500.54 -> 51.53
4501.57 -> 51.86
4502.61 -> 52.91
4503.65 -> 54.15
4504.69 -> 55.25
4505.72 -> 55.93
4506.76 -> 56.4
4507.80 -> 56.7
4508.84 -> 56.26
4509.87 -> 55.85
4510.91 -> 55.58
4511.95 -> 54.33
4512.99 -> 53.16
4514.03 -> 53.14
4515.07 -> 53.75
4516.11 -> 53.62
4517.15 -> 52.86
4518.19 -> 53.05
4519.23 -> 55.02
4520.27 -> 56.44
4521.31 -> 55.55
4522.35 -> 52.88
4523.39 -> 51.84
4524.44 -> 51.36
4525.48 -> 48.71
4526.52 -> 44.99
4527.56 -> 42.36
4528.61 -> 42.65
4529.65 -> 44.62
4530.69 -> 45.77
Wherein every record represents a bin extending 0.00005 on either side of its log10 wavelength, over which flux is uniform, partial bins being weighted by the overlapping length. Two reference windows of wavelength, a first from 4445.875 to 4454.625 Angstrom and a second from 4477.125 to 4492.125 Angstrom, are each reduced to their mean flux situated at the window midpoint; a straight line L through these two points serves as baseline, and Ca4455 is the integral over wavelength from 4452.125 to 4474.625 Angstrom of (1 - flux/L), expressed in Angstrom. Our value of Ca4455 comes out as 1.83 Angstrom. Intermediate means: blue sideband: 49.2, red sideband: 51.4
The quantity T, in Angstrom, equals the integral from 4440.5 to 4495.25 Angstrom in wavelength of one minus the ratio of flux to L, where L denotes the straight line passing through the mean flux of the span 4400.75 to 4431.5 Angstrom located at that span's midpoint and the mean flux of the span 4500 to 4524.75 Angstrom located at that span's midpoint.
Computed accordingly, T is 1.4 Angstrom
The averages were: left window 44.9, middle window 48.6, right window 54.2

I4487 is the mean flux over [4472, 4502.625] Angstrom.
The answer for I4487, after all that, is 51.2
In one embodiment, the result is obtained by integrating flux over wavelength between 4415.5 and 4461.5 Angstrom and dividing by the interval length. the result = 46.3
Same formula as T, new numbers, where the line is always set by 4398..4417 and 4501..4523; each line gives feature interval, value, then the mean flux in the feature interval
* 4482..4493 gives 0.0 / 51.6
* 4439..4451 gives -0.6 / 49.2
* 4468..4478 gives -0.1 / 50.4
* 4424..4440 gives -0.2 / 46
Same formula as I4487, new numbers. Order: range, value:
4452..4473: 45.5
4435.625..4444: 46.9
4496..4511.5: 53.7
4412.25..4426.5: 46.8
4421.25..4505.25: 48.4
